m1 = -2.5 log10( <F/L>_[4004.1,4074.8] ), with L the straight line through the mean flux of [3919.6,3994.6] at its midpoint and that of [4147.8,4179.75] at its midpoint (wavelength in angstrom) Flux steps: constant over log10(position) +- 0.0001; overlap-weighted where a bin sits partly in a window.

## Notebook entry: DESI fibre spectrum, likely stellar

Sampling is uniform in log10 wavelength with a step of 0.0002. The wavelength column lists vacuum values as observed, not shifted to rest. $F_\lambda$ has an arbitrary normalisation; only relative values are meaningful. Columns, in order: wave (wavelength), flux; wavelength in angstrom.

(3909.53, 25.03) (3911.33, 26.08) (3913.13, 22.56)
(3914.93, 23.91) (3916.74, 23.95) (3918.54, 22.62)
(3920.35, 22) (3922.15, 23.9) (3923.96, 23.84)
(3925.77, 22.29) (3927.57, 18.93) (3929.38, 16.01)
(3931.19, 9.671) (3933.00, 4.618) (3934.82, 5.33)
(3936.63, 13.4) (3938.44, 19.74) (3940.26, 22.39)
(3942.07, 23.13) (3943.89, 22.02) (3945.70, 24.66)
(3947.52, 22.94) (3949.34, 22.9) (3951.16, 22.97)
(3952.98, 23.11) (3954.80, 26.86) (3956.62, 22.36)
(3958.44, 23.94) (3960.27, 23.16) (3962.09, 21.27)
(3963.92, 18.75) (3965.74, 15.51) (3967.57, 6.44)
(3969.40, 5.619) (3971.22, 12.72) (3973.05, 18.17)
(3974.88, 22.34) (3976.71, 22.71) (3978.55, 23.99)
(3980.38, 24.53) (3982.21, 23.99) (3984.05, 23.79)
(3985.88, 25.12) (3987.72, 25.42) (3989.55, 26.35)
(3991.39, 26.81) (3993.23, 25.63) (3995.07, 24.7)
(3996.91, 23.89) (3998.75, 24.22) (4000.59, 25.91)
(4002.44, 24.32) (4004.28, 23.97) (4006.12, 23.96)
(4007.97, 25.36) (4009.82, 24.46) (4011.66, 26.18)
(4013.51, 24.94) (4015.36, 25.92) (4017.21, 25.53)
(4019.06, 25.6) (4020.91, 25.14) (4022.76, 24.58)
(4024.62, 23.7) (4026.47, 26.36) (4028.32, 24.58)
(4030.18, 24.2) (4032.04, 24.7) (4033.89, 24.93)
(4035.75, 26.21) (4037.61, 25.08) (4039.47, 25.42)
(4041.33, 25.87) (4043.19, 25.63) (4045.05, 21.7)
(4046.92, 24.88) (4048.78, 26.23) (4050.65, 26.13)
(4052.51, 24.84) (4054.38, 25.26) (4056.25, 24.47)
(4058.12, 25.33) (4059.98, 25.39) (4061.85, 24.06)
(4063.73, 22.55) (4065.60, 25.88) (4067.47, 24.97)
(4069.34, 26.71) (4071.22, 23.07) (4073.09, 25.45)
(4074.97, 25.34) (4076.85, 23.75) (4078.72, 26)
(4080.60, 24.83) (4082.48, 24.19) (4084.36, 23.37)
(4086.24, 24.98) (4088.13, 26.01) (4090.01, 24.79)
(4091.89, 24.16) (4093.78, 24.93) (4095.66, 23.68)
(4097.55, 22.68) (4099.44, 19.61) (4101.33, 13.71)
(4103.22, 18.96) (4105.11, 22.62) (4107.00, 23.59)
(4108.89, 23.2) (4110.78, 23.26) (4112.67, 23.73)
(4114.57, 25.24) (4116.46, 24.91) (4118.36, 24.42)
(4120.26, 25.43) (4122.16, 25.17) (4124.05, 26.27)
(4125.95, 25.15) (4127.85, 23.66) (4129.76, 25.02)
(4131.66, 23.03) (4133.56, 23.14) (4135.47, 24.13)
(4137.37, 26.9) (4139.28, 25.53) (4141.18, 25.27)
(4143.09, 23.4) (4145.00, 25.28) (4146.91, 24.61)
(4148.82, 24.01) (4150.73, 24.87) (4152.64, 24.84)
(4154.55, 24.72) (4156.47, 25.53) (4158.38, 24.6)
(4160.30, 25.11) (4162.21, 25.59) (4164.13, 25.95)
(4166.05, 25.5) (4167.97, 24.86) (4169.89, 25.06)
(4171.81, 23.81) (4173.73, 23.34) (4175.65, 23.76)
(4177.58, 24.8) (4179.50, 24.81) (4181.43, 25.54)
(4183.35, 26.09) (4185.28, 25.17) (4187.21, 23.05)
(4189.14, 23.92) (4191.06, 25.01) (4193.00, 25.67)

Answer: -0.14 mag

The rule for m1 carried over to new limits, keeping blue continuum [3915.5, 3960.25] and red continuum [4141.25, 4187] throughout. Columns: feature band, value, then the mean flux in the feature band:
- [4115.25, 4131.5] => -0.04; 24.9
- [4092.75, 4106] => 0.13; 20.9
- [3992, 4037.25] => -0.15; 25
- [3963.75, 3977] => 0.38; 14.8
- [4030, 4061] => -0.12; 25.1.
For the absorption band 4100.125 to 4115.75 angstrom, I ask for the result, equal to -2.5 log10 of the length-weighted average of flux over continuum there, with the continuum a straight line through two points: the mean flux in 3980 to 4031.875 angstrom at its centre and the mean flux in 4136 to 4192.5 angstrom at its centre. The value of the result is 0.144 mag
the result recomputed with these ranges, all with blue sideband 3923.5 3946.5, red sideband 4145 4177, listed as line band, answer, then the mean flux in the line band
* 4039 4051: -0.197 mag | 25.1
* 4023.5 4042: -0.219 mag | 25.1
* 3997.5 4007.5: -0.248 mag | 24.5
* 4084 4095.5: -0.107 mag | 24.7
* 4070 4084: -0.125 mag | 24.6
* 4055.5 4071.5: -0.153 mag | 24.8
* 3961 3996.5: -0.112 mag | 20.8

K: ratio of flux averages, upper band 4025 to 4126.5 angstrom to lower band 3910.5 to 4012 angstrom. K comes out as 1.14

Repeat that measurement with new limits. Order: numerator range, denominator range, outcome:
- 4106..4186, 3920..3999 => 1.21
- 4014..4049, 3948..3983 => 1.25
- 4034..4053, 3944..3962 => 1.07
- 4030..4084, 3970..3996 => 1.08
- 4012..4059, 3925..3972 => 1.39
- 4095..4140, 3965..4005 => 1.08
